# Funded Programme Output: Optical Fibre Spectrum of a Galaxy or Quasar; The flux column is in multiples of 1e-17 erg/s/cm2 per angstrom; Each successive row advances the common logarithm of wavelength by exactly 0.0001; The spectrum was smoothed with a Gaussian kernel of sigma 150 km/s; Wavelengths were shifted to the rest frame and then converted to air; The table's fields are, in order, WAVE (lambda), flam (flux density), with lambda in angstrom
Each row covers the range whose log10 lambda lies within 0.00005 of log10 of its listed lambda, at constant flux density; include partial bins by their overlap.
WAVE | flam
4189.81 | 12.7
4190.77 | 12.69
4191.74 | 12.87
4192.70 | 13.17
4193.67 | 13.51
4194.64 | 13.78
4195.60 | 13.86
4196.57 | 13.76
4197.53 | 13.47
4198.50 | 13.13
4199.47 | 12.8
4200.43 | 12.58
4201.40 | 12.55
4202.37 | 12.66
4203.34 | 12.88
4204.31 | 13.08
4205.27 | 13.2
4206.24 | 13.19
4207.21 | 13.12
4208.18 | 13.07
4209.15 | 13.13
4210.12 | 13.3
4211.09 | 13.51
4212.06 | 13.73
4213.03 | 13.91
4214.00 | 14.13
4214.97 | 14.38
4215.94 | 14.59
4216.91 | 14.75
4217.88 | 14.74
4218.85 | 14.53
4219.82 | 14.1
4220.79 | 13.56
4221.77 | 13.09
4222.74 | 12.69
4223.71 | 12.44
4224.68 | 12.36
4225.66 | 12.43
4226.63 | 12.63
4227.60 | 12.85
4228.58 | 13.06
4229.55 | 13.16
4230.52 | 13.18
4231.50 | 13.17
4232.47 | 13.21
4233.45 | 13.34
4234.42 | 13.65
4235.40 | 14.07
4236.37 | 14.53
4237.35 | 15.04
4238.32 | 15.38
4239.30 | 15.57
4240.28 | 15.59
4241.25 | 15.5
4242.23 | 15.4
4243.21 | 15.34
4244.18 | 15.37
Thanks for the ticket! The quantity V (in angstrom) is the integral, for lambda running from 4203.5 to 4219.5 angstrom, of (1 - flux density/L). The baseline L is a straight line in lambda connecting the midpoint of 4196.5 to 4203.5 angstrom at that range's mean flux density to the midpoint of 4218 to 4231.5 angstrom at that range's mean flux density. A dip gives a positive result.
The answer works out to -0.9 angstrom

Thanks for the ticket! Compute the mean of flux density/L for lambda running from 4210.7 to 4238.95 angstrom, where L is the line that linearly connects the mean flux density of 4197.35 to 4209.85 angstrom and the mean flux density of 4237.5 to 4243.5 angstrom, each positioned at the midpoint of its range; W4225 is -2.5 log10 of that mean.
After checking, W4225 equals 0.05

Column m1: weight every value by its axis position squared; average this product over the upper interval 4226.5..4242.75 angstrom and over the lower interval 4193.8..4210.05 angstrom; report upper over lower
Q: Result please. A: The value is 1.09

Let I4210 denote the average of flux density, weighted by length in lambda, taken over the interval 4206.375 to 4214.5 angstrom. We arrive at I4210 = 13.5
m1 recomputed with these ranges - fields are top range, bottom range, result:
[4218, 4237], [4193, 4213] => 1.02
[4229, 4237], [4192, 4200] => 1.03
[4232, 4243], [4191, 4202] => 1.13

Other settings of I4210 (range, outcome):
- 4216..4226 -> 13.5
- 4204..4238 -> 13.5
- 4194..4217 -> 13.4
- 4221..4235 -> 13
